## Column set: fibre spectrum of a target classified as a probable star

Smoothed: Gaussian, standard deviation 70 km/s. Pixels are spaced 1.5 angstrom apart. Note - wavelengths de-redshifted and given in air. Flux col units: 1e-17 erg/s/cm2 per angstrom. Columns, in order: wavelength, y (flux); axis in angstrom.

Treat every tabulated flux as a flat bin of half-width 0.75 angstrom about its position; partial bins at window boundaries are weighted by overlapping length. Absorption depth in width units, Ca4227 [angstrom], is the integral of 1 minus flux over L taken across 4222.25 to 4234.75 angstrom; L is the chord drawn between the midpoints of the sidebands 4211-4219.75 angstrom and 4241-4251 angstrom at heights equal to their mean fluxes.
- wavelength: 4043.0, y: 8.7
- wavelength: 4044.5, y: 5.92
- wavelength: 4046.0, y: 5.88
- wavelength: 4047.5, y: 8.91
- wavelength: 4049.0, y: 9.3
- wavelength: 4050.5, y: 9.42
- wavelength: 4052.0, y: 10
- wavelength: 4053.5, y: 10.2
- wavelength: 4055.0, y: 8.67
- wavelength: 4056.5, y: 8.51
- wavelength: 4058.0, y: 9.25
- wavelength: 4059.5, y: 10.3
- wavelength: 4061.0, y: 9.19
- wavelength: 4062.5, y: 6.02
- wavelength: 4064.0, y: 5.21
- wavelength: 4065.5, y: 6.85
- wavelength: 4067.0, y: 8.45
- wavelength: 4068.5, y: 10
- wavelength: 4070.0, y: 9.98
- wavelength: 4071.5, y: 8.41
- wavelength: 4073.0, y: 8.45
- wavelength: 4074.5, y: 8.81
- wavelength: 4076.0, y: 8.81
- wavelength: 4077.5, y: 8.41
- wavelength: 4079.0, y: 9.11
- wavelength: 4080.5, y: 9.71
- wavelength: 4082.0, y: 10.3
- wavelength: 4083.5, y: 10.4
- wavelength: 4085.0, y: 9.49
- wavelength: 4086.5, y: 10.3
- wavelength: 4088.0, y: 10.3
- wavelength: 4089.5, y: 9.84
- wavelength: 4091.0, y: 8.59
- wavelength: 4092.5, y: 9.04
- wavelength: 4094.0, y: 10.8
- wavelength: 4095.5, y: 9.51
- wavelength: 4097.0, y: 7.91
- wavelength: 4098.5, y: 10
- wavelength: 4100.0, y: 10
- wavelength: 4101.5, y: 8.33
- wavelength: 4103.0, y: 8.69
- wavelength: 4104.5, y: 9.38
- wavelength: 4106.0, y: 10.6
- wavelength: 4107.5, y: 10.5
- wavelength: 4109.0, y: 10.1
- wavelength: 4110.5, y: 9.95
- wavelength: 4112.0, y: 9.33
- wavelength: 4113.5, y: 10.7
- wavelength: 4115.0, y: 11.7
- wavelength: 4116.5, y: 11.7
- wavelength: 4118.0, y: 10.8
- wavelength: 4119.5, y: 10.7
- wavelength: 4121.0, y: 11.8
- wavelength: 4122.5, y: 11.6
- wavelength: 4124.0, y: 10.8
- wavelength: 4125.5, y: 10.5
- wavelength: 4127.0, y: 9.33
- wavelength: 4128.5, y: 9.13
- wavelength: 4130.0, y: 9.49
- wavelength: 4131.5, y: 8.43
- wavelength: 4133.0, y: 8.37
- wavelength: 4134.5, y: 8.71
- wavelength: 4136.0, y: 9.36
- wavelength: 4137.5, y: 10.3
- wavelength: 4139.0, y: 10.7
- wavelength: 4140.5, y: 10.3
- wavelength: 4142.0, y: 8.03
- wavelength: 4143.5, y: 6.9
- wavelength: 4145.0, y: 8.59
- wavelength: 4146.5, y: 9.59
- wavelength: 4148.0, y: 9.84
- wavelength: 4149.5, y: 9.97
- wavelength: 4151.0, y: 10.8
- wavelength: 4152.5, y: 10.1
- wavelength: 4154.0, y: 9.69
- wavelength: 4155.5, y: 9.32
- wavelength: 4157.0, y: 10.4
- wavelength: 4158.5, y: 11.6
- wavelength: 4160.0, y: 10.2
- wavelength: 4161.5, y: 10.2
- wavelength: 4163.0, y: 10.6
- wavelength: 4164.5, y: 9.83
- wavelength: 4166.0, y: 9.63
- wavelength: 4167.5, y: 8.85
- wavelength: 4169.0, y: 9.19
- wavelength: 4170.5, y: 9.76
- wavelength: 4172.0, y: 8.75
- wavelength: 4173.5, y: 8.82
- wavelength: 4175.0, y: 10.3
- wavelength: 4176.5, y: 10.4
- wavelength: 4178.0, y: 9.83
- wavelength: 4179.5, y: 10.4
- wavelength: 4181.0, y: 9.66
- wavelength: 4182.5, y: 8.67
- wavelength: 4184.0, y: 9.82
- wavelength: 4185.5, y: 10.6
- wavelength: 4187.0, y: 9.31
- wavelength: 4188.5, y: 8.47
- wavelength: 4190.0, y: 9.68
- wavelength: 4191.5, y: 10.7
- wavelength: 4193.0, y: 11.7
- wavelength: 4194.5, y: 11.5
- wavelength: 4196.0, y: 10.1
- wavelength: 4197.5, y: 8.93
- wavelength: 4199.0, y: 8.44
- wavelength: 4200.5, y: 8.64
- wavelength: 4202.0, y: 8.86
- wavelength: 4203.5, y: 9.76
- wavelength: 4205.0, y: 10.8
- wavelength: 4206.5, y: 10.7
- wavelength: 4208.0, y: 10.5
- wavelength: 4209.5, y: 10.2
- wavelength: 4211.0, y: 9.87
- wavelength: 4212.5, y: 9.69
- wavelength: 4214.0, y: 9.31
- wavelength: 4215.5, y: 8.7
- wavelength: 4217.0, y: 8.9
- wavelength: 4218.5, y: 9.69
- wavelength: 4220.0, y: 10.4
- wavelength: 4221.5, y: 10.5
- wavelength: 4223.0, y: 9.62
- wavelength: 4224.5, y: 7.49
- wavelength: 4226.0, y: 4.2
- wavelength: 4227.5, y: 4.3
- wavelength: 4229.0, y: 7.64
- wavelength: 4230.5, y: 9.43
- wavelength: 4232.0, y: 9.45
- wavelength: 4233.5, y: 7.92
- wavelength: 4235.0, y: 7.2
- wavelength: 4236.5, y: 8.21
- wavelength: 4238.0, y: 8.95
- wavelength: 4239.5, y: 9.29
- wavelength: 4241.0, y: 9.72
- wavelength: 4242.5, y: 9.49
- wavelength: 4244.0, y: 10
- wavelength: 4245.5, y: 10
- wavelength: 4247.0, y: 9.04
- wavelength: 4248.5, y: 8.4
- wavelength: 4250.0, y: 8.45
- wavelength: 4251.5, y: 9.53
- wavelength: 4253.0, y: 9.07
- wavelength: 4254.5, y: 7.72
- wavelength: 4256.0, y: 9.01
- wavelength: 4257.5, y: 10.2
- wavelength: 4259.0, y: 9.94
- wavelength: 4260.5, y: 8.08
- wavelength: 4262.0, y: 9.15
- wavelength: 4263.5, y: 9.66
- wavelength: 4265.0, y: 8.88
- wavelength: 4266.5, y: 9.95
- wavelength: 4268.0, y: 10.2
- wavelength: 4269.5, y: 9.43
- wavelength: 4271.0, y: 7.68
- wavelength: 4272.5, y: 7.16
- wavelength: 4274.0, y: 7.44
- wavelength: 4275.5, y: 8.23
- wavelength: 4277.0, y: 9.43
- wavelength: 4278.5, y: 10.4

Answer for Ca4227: 2.46 angstrom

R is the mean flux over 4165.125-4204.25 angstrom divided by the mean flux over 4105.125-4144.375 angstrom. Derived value 1.0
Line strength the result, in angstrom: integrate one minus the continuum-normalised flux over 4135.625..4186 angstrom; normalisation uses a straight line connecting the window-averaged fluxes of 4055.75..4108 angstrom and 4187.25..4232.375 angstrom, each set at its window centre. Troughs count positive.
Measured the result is -2.8 angstrom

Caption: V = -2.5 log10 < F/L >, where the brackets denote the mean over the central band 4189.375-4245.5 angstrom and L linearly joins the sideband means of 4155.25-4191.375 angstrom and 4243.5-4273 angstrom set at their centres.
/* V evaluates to 0.03 mag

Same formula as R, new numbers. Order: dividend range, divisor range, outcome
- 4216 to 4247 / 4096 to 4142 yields 0.87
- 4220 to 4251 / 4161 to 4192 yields 0.88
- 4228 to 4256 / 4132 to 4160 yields 0.92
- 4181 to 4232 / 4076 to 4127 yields 0.93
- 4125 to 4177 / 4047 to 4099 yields 1.05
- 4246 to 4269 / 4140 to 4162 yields 0.95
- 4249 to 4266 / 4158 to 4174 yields 0.93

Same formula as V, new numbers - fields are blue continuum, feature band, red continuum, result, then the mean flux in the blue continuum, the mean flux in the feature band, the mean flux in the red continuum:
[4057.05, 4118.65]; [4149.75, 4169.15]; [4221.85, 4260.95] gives -0.12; 9.39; 10.1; 8.58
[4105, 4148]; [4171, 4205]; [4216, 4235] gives -0.10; 9.92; 9.72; 8.26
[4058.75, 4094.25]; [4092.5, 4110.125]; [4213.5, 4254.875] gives -0.08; 9.01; 9.6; 8.67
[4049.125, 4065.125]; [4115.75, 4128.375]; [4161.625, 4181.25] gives -0.17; 8.66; 10.8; 9.71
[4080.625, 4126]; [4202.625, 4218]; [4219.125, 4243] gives -0.14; 10.1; 9.83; 8.36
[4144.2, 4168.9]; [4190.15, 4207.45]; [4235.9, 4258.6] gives -0.05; 9.92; 10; 9.16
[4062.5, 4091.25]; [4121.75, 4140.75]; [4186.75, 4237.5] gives -0.08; 8.95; 9.76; 9.14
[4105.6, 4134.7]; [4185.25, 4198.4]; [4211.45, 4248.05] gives -0.09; 10.2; 10.1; 8.72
